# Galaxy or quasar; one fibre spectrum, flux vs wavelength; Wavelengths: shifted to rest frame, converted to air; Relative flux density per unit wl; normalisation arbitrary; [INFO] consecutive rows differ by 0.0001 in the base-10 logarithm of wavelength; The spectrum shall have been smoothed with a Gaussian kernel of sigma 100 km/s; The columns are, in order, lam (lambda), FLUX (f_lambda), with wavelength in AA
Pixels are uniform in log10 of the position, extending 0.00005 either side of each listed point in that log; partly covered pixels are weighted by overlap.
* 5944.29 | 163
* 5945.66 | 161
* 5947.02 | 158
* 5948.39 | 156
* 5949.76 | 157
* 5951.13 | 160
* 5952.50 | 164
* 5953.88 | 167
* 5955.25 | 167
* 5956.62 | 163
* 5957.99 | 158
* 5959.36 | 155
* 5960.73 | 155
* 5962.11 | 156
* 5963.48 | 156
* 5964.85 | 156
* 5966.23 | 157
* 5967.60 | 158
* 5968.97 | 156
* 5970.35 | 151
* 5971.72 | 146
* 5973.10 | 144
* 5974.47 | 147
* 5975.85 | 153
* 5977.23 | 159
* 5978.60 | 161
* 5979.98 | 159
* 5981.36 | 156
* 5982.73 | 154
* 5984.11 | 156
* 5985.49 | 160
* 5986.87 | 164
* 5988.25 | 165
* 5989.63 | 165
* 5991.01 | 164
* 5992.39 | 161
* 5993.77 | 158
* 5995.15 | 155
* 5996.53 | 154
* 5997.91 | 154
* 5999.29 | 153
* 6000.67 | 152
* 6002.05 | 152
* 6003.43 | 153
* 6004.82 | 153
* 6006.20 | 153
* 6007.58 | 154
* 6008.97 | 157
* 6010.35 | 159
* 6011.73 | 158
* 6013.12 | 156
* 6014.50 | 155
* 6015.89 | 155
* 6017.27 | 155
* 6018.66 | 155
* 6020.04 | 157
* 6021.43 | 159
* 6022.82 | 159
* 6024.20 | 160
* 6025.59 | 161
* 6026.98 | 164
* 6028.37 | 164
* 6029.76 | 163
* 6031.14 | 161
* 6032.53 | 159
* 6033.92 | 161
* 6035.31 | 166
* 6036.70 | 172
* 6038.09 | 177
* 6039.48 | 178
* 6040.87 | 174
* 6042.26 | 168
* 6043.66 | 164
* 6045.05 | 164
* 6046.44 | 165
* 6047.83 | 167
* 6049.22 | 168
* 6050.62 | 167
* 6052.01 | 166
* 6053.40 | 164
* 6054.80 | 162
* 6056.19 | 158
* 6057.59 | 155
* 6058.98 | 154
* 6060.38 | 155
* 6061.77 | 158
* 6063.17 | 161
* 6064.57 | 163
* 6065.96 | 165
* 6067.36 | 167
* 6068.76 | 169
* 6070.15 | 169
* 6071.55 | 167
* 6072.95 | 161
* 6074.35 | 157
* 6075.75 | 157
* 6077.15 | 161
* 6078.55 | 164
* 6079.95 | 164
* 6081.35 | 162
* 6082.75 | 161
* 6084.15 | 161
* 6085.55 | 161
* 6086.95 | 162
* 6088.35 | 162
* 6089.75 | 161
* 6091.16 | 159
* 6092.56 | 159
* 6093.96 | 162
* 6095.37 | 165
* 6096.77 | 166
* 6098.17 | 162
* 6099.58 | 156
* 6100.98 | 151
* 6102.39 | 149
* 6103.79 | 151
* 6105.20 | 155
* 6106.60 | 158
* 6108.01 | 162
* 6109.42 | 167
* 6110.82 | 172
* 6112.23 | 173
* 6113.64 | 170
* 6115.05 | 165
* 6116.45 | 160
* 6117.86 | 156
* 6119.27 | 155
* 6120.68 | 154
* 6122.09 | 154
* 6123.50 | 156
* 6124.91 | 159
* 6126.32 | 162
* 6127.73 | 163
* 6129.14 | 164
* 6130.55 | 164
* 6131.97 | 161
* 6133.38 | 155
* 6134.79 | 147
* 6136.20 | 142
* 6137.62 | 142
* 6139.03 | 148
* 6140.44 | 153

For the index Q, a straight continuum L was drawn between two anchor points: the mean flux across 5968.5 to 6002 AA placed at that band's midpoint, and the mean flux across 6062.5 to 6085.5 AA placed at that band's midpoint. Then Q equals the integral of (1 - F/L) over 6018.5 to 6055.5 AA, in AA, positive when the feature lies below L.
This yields -1.1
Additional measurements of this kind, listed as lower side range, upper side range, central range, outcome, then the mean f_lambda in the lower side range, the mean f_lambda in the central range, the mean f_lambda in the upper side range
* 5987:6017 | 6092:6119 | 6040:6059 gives -0.7 AA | 157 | 164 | 161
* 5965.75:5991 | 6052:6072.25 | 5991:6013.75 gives 0.4 AA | 156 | 155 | 162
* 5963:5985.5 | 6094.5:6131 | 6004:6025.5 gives 0.0 AA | 154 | 156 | 160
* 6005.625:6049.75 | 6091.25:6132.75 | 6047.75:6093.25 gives -0.2 AA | 162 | 162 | 160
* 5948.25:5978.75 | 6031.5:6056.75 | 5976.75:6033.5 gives 1.4 AA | 157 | 158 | 167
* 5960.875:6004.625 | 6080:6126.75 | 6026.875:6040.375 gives -0.8 AA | 156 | 167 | 160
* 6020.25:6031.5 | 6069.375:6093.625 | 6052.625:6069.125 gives 0.1 AA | 161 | 161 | 162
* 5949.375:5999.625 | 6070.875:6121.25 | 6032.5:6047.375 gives -0.9 AA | 157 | 168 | 161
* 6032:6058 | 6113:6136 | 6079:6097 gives 0.0 AA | 166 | 162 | 159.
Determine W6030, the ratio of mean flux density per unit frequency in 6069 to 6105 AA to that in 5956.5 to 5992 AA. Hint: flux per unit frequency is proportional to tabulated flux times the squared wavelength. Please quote 1.06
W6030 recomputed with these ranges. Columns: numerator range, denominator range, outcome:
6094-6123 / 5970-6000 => 1.07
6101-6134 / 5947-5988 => 1.07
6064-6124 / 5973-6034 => 1.06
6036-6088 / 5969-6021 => 1.08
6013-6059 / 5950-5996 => 1.06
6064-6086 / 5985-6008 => 1.07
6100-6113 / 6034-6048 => 0.96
